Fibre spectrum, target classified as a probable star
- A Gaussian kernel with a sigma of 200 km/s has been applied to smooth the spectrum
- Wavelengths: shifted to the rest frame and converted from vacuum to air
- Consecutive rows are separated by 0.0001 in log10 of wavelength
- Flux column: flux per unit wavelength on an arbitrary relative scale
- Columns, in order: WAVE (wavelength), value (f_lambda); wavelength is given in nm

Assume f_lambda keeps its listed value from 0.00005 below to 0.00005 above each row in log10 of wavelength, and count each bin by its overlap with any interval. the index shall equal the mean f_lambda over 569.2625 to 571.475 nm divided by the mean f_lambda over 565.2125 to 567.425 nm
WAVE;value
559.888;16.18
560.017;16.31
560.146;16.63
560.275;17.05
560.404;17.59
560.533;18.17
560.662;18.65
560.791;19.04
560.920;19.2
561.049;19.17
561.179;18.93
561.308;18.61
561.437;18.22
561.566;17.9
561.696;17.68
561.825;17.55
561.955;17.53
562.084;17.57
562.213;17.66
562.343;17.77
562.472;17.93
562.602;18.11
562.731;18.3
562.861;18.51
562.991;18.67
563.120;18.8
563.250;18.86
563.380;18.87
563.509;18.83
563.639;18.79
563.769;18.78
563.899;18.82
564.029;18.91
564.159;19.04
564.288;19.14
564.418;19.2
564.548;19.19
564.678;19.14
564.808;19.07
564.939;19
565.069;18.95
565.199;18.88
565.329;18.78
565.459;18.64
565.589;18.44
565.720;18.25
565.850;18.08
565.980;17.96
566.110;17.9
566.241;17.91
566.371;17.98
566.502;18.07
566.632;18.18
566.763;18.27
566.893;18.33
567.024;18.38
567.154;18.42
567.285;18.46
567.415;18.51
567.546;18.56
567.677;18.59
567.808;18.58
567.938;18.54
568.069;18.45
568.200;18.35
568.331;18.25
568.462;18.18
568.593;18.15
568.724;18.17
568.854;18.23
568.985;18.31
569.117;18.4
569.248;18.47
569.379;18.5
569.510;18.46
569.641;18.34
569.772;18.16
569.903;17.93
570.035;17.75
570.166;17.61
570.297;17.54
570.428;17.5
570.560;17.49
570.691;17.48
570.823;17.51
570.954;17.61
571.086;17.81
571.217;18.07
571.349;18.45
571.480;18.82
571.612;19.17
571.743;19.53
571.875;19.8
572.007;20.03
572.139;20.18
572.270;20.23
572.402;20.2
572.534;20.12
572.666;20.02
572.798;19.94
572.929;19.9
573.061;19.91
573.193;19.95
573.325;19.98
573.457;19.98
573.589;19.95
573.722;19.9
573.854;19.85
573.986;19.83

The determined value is 1.0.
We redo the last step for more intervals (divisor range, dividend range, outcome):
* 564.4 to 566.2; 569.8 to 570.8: 0.95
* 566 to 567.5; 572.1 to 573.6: 1.10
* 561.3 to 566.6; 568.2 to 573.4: 1.02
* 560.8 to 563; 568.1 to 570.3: 1.00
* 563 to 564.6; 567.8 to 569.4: 0.97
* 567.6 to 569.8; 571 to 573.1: 1.06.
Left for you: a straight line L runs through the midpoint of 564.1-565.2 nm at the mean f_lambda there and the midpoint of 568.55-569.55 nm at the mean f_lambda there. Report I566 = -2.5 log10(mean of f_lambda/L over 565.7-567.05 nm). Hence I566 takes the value 0.04 mag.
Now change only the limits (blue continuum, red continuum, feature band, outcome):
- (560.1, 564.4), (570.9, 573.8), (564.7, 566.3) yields 0.01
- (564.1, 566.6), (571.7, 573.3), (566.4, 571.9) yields 0.06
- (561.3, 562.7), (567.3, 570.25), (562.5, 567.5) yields -0.03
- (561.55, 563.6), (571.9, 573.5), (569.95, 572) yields 0.09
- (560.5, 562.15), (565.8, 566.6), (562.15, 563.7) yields -0.01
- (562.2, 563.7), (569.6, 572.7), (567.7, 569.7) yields 0.01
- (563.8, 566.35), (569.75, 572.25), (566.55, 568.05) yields 0.01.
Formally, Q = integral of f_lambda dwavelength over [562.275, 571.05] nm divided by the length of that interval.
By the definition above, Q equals 18.4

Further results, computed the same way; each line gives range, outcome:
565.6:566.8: 18.1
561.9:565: 18.6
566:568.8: 18.3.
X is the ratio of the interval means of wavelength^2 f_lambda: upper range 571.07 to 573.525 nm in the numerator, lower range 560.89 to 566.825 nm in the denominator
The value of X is 1.1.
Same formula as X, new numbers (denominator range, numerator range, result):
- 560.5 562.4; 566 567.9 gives 1.02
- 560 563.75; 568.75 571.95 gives 1.03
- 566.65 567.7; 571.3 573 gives 1.09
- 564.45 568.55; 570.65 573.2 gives 1.06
